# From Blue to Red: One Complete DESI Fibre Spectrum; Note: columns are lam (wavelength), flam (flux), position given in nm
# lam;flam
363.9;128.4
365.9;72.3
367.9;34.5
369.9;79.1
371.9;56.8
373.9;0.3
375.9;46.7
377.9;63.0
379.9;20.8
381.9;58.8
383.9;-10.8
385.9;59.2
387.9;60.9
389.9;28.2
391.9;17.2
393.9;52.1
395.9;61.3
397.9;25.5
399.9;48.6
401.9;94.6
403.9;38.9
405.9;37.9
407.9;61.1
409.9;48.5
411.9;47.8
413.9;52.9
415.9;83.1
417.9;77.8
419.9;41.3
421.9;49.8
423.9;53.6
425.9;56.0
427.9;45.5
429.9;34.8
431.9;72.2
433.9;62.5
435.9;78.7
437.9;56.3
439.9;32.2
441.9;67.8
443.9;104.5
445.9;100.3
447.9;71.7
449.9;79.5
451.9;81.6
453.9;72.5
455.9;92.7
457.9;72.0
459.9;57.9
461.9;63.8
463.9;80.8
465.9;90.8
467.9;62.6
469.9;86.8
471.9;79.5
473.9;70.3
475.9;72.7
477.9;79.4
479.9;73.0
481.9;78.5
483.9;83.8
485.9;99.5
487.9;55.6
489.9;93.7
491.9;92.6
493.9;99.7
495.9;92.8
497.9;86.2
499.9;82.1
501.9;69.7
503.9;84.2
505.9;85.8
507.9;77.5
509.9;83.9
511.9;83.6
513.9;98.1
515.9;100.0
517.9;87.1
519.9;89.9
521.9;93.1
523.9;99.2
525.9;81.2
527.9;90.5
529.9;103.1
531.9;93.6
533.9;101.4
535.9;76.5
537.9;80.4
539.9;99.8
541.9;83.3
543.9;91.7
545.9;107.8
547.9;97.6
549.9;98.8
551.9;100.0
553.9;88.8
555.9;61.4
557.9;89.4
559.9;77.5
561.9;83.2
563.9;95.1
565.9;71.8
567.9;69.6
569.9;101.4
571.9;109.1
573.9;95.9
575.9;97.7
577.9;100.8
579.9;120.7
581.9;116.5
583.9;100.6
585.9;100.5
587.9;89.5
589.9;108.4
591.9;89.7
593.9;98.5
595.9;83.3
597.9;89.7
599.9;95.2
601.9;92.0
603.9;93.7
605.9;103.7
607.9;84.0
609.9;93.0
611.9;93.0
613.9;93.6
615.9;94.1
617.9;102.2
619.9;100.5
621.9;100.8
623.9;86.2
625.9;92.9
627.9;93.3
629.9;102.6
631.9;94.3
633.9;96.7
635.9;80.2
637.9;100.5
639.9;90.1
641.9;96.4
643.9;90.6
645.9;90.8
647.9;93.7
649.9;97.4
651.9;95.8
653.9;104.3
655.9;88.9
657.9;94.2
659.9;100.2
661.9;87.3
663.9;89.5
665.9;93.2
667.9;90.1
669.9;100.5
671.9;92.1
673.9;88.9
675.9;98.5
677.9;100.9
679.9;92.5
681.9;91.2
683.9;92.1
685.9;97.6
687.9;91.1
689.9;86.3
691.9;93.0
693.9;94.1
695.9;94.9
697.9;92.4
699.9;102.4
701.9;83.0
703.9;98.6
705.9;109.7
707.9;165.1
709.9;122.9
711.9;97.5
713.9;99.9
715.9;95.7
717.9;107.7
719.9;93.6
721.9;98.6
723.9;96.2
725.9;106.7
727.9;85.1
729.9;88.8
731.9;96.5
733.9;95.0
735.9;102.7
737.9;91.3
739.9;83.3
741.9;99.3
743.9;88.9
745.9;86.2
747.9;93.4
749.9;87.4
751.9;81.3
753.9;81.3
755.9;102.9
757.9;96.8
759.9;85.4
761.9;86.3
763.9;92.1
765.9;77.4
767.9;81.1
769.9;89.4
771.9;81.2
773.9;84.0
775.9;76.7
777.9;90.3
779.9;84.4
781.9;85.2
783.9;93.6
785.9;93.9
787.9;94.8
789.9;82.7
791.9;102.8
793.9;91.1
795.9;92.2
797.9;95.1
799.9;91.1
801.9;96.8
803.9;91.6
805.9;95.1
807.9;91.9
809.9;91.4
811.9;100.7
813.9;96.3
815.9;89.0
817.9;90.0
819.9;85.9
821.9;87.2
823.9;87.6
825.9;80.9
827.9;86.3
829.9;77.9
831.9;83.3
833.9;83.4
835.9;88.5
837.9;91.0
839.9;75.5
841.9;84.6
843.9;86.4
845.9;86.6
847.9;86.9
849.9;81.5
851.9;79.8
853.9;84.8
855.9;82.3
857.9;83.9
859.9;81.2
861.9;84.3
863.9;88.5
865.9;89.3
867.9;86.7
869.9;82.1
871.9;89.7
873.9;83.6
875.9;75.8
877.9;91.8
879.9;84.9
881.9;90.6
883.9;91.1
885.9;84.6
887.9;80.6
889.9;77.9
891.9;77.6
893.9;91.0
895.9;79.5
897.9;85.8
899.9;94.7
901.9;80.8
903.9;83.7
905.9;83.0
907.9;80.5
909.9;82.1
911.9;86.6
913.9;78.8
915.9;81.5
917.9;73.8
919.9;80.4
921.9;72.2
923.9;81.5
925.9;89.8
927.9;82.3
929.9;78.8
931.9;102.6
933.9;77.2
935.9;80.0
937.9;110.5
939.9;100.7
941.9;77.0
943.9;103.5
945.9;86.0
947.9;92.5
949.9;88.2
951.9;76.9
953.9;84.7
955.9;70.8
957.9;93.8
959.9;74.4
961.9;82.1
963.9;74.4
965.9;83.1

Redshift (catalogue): 0.079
